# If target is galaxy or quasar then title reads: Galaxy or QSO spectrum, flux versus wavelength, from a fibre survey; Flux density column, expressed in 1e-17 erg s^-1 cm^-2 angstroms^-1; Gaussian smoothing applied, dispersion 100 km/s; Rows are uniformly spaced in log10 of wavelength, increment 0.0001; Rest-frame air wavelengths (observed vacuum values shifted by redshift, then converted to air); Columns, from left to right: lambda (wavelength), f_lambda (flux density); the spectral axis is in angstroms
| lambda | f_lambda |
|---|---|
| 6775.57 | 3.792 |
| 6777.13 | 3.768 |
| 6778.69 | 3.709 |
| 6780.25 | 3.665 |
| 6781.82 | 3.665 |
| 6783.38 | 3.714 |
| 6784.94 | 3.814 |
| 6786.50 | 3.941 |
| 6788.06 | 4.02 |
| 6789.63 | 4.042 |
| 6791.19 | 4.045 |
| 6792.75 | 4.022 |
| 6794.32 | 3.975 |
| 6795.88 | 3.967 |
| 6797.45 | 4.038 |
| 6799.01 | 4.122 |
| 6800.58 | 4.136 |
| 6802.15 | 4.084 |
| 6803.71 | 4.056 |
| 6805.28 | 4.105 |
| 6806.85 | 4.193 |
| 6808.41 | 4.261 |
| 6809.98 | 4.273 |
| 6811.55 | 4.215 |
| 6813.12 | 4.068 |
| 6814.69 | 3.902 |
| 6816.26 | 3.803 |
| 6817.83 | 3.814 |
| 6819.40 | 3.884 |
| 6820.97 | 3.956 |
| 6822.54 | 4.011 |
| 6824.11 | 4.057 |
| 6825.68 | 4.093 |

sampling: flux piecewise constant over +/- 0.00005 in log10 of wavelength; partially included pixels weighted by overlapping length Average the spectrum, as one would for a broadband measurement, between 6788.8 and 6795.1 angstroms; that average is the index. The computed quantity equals 4.02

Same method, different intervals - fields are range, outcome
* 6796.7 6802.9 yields 4.09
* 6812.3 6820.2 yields 3.89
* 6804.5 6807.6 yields 4.14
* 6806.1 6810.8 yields 4.25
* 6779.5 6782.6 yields 3.66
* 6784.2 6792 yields 3.98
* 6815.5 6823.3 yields 3.89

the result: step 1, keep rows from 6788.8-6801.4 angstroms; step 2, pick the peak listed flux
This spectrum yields 4.136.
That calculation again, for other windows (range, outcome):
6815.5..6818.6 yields 3.814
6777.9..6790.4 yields 4.042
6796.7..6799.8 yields 4.122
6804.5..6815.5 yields 4.273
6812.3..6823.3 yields 4.068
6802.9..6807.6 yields 4.193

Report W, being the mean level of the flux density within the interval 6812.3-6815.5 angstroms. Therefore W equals 3.98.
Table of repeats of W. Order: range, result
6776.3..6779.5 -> 3.74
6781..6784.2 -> 3.69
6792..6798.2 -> 4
